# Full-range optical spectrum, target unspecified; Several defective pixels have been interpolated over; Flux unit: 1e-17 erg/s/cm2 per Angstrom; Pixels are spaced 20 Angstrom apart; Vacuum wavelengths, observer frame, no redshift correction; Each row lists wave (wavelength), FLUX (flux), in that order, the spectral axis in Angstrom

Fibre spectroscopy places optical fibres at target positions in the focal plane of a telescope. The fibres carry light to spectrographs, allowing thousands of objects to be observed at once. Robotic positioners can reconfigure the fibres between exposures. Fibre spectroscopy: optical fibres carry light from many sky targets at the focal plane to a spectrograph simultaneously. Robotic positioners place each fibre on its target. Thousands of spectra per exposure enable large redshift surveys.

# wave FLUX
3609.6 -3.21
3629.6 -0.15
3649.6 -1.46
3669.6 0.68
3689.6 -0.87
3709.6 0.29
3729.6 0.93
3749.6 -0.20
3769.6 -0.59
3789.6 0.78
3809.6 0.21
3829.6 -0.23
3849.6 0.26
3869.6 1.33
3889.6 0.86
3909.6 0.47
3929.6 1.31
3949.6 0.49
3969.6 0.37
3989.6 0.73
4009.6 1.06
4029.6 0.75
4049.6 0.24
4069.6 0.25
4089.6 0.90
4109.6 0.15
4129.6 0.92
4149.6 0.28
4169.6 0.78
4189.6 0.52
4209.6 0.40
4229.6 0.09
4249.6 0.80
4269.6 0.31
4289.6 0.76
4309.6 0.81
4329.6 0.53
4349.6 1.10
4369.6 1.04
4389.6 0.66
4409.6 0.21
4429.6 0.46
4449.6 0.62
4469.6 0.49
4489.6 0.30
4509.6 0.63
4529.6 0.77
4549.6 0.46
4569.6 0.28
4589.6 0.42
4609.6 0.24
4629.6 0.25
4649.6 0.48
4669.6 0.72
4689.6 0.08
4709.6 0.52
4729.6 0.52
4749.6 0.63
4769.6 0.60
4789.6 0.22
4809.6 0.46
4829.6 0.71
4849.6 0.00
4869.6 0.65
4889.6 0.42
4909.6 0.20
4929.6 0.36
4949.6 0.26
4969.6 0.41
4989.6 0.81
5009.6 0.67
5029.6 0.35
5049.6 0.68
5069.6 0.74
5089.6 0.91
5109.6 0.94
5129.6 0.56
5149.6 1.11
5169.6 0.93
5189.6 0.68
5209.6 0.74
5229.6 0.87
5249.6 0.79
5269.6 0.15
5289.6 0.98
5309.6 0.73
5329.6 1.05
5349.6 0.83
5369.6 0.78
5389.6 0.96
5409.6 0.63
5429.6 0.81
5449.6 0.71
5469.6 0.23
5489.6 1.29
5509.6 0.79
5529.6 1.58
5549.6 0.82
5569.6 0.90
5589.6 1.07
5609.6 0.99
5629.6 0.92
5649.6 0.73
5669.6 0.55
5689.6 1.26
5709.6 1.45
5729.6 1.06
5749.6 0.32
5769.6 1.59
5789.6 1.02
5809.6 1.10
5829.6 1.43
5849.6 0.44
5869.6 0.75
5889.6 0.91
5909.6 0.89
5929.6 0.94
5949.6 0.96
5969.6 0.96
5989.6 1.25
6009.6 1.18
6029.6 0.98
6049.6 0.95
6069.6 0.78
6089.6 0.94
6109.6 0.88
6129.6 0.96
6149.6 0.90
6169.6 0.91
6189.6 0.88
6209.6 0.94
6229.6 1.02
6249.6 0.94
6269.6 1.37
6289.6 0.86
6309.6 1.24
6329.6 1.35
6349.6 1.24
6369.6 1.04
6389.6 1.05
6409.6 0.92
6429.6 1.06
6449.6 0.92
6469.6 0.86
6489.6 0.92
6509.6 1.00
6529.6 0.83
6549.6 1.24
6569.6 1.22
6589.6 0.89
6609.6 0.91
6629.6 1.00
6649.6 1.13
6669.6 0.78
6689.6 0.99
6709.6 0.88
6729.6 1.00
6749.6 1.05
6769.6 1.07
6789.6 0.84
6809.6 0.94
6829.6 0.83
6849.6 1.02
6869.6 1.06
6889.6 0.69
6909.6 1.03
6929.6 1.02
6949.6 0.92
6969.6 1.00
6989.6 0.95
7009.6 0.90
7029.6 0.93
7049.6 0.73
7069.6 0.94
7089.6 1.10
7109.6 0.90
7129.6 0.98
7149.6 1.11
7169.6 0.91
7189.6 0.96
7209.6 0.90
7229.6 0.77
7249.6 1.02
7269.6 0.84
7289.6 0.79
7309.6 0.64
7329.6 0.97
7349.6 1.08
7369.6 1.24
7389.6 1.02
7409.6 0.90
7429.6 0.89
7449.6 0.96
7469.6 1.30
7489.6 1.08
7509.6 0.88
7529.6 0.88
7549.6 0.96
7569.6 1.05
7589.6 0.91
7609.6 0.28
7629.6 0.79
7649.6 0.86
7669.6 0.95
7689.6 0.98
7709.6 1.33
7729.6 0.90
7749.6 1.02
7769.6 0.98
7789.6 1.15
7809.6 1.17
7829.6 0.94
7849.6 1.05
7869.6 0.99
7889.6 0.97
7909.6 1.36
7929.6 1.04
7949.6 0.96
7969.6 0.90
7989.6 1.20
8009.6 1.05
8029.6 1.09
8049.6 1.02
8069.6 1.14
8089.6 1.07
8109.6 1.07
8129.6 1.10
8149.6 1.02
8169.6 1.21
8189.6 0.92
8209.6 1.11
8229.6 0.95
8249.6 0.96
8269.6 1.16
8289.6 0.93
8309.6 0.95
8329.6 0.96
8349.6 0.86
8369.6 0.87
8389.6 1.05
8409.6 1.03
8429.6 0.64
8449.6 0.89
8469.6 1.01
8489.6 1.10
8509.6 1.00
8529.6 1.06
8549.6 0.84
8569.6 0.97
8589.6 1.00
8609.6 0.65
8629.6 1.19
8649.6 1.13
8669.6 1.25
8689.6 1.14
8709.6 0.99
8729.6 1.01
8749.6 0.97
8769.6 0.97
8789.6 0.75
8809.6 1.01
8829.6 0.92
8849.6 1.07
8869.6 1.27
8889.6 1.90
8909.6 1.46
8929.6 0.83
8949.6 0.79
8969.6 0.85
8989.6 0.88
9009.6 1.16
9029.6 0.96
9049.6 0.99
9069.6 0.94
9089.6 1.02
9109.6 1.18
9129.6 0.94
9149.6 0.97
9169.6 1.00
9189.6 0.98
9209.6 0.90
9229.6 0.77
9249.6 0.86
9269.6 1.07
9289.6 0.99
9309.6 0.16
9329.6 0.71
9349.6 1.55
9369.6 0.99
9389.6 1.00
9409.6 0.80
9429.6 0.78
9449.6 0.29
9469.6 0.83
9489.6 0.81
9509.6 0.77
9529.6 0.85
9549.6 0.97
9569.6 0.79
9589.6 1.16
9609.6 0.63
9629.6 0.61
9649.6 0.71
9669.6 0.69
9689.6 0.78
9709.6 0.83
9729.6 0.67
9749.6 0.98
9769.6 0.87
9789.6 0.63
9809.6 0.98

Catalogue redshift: 0.35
